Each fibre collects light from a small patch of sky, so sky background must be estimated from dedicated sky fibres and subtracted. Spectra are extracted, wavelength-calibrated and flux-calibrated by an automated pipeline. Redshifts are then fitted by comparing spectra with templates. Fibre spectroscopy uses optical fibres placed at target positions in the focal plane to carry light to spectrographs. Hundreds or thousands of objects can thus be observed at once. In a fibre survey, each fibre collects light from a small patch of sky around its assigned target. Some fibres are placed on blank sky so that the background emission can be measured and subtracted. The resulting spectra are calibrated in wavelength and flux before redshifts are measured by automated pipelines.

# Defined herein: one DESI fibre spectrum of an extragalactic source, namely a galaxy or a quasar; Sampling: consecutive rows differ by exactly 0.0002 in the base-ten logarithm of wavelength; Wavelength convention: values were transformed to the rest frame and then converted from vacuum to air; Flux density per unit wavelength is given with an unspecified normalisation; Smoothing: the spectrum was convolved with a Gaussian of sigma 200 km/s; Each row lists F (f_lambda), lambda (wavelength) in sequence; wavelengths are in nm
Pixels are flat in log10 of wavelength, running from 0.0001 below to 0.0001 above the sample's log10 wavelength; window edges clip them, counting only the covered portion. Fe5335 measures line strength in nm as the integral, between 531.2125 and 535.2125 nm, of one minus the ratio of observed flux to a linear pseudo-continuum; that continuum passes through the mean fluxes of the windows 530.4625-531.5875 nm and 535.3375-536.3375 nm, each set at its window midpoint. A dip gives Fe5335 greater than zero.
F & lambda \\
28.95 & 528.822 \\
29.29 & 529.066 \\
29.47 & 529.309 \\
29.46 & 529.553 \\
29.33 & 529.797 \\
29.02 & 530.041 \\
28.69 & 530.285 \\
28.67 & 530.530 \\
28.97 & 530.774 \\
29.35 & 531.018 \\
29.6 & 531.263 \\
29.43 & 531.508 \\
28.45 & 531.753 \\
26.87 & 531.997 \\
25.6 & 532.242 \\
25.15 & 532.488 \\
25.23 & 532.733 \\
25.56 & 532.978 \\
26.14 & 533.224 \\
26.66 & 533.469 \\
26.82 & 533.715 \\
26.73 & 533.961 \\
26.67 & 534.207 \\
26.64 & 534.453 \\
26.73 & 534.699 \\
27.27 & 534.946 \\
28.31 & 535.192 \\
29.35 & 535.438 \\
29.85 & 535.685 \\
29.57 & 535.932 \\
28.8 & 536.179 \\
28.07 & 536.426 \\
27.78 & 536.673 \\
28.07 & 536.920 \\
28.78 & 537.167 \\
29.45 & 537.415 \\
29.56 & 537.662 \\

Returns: 0.33 nm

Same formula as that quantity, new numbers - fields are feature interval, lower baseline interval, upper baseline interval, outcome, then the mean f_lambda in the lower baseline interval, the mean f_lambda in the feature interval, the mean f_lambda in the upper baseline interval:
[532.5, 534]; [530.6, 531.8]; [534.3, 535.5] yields 0.116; 29.2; 26.1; 27.6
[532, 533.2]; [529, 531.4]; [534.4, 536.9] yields 0.133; 29.2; 25.6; 28.3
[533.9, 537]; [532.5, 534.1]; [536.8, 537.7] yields -0.041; 26.1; 28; 28.9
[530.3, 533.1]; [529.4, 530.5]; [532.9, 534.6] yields 0.033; 29.1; 27.6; 26.5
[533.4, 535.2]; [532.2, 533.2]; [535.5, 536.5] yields 0.020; 25.4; 26.9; 29.1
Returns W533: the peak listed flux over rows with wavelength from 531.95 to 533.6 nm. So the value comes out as 26.87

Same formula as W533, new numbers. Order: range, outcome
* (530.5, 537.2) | 29.85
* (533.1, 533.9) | 26.82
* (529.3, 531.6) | 29.6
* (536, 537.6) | 29.45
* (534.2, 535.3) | 28.31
